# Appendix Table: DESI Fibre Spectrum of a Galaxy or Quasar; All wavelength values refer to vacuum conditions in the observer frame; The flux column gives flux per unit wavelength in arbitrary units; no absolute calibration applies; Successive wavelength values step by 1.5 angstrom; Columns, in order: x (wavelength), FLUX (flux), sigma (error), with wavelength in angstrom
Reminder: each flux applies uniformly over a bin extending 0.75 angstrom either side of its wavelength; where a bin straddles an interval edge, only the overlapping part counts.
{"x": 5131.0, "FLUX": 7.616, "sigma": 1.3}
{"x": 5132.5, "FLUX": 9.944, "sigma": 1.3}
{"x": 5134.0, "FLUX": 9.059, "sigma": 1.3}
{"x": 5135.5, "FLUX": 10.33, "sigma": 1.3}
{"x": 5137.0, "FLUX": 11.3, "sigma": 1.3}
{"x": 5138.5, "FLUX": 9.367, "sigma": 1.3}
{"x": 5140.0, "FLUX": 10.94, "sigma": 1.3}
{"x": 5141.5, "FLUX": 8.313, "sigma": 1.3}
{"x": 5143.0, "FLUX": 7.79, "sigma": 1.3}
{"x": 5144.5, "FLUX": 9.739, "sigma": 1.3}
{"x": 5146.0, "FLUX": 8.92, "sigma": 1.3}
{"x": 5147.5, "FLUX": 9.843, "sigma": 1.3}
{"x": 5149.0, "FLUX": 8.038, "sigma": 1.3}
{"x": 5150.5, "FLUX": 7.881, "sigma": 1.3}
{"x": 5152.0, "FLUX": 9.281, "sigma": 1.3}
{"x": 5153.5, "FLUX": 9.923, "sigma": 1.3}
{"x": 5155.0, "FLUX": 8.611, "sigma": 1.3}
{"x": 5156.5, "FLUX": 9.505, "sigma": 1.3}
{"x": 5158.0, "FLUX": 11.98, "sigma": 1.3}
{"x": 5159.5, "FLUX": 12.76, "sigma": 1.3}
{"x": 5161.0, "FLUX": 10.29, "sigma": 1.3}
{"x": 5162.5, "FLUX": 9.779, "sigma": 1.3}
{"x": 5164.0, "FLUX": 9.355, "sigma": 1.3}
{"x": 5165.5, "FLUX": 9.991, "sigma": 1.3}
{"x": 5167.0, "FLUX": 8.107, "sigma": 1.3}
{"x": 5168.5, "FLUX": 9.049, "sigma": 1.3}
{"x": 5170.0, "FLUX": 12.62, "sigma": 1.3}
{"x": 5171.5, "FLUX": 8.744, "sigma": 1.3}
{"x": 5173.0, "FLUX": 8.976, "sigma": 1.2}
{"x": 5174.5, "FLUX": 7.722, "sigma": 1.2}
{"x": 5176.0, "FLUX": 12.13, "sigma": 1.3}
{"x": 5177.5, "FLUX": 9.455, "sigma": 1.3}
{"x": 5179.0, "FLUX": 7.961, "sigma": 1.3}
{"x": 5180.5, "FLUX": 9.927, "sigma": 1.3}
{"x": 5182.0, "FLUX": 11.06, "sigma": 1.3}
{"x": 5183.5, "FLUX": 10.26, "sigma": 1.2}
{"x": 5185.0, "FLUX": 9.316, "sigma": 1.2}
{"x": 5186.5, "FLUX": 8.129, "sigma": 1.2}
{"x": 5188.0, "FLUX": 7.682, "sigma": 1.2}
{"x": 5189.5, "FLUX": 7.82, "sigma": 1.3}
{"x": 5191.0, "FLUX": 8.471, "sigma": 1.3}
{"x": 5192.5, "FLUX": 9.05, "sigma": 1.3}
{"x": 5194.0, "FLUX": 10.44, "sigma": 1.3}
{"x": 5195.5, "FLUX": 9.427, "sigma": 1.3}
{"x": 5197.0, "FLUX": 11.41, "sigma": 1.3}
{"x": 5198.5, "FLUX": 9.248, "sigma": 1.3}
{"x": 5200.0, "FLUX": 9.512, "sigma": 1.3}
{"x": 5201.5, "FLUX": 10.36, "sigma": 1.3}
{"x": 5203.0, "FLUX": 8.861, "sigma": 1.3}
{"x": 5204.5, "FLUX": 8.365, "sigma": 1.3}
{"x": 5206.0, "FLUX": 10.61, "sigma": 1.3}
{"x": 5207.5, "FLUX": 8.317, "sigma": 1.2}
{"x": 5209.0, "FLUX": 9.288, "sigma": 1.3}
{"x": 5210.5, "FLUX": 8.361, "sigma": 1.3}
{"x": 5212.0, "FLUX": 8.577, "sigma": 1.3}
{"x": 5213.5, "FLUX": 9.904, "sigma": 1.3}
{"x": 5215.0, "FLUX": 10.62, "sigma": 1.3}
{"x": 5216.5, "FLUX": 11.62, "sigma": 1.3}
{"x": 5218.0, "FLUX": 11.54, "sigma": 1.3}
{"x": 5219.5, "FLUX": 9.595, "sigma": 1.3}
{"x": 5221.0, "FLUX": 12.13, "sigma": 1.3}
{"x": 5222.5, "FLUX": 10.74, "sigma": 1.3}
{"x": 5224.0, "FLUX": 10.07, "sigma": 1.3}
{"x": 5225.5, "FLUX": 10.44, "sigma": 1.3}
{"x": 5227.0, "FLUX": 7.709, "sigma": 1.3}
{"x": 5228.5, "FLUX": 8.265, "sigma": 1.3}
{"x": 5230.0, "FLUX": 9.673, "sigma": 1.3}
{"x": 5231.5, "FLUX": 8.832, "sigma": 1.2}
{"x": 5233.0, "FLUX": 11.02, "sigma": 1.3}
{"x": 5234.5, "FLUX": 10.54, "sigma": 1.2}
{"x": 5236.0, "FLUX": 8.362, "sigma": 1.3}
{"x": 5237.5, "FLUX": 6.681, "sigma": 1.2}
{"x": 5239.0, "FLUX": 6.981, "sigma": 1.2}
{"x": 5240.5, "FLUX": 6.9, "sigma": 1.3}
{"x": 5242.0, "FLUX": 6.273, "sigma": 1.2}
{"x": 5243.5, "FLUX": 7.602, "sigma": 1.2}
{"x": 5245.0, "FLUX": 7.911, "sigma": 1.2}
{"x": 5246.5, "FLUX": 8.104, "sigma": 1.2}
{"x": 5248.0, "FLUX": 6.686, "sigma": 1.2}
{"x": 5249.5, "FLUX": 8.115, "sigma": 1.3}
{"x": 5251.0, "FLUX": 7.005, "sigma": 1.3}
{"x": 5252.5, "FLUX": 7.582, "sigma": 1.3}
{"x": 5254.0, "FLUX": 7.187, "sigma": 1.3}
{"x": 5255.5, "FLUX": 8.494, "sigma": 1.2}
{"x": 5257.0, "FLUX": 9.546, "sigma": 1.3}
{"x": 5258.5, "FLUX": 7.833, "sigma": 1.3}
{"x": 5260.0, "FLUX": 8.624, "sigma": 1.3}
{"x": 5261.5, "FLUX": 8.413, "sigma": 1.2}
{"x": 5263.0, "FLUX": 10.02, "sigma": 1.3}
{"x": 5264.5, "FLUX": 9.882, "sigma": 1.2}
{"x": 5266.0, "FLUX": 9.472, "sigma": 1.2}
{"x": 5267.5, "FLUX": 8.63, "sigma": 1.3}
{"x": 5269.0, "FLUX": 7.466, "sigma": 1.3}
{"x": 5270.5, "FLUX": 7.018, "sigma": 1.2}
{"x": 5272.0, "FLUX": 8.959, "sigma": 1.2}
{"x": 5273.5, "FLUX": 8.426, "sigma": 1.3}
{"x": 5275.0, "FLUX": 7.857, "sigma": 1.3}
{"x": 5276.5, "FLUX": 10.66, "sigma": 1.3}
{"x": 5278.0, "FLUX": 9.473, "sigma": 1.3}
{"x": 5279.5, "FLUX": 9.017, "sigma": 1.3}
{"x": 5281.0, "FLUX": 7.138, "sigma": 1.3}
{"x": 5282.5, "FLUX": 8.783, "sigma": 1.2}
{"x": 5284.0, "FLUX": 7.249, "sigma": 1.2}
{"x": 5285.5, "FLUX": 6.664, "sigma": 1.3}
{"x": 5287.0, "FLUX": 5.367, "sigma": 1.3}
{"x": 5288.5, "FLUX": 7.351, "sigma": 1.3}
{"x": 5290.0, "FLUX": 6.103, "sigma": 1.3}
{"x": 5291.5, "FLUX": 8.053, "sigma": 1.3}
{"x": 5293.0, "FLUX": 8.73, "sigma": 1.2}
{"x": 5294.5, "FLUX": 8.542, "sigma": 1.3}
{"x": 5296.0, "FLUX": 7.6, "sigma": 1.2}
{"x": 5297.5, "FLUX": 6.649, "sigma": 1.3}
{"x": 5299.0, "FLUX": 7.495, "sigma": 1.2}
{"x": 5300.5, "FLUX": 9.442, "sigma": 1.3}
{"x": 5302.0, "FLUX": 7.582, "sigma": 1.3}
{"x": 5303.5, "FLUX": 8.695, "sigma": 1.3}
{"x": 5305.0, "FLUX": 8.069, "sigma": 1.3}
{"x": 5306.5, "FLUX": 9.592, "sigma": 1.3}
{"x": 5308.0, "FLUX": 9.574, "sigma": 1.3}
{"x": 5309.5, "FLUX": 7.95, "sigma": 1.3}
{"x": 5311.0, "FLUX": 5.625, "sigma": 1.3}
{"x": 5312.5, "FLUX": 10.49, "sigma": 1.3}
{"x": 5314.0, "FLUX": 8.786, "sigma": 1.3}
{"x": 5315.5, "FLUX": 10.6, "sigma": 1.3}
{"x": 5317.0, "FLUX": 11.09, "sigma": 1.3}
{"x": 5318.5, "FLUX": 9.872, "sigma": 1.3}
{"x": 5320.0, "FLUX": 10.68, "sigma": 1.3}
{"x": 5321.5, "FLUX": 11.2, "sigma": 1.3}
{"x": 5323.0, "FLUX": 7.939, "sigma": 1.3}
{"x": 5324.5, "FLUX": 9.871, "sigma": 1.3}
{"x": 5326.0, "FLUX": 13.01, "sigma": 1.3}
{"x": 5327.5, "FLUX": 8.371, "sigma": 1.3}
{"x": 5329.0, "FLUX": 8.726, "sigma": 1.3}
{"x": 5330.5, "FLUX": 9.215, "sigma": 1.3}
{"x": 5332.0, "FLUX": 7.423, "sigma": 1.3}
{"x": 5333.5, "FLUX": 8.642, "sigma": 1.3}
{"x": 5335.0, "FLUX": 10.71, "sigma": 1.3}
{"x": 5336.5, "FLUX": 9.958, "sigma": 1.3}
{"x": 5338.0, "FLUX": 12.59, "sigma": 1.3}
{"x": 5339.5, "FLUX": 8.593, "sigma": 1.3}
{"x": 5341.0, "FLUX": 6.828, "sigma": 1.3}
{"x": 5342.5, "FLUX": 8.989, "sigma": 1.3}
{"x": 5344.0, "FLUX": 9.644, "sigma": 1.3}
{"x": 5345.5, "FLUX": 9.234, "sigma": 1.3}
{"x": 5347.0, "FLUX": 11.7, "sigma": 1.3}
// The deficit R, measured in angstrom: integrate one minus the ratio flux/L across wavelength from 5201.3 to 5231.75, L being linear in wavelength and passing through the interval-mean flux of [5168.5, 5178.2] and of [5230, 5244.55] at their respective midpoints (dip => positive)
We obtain -3.4 angstrom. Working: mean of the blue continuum 9.87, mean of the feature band 9.71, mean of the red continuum 8.21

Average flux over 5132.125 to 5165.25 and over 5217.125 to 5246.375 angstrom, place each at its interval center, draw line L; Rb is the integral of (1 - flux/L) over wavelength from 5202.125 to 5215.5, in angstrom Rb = 0.0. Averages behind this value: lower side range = 9.68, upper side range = 9.01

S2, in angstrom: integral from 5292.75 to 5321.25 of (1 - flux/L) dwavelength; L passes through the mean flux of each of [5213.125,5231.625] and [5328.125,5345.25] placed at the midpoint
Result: 1.8 angstrom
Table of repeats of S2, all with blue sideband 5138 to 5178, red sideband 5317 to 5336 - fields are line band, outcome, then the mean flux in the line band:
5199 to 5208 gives 0.25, 9.36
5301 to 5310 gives 0.99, 8.62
